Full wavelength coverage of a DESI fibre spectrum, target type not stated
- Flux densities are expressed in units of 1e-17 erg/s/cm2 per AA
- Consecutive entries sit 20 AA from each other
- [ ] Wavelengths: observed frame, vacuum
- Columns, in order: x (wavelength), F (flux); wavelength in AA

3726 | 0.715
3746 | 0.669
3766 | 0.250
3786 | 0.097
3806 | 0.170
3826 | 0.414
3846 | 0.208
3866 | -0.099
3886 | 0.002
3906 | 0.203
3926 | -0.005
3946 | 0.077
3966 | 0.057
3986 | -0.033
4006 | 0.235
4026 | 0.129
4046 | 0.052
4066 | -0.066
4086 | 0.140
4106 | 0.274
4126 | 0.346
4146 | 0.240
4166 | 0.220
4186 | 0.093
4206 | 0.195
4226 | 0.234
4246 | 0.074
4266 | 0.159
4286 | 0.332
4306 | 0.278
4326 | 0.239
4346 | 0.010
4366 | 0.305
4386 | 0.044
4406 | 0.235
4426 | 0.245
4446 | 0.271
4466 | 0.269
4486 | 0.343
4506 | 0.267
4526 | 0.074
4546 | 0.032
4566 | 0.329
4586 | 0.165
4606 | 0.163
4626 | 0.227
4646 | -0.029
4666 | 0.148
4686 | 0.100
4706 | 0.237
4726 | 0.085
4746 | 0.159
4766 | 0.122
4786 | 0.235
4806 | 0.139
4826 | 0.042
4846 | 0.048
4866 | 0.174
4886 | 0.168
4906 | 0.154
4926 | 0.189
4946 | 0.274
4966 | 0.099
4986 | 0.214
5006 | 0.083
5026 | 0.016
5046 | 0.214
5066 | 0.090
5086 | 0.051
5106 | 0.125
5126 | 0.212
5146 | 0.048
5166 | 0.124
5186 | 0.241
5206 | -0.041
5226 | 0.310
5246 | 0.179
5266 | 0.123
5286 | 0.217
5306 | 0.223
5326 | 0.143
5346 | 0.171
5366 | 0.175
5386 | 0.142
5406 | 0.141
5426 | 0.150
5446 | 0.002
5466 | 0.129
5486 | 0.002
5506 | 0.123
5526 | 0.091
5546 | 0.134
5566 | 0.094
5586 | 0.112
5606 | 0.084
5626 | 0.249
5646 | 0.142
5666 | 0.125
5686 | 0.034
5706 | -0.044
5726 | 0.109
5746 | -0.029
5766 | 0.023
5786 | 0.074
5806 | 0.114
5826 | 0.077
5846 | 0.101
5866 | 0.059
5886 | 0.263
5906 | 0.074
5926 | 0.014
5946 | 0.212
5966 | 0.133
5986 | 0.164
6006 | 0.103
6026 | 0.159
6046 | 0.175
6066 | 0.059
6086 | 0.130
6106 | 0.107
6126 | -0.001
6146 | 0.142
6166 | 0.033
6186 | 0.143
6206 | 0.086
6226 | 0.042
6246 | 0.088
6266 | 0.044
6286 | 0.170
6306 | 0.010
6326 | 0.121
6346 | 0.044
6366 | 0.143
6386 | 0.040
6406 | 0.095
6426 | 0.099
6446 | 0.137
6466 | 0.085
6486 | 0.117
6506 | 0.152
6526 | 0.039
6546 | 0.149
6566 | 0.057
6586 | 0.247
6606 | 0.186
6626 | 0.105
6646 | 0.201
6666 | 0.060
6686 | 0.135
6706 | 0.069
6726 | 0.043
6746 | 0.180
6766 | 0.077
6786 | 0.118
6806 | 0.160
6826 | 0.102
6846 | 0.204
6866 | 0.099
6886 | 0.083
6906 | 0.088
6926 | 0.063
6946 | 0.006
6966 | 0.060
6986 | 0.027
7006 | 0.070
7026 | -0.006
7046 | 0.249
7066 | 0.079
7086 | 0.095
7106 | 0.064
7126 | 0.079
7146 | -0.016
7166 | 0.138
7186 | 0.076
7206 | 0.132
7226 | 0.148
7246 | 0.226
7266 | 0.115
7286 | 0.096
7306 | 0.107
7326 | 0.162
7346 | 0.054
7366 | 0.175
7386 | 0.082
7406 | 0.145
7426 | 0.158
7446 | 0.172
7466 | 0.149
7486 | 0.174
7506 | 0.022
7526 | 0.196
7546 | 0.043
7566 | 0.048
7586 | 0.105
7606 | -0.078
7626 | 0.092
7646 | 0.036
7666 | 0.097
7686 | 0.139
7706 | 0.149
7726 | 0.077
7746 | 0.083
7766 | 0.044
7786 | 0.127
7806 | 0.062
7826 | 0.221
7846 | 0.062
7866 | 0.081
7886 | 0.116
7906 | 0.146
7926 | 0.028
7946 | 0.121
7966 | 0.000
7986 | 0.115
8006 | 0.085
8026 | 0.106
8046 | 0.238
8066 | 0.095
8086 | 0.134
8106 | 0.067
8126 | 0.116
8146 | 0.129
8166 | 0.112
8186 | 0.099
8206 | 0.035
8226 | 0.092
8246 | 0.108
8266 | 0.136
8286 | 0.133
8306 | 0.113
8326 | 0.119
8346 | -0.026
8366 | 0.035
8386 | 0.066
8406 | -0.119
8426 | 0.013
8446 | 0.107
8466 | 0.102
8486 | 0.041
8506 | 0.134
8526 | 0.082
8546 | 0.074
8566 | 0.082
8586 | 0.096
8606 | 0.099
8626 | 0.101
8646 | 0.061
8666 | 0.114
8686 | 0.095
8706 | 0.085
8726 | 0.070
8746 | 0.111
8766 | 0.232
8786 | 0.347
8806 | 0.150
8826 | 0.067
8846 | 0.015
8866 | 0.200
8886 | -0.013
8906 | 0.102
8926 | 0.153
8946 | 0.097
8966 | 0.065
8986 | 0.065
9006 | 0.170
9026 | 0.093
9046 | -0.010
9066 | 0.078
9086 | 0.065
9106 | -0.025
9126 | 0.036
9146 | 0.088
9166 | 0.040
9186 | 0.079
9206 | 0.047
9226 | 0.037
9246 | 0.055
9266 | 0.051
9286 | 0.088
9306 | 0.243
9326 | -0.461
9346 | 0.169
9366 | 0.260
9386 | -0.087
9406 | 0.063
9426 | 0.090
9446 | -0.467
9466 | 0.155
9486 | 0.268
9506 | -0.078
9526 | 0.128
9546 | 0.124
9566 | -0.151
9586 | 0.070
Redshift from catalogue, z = 0.074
